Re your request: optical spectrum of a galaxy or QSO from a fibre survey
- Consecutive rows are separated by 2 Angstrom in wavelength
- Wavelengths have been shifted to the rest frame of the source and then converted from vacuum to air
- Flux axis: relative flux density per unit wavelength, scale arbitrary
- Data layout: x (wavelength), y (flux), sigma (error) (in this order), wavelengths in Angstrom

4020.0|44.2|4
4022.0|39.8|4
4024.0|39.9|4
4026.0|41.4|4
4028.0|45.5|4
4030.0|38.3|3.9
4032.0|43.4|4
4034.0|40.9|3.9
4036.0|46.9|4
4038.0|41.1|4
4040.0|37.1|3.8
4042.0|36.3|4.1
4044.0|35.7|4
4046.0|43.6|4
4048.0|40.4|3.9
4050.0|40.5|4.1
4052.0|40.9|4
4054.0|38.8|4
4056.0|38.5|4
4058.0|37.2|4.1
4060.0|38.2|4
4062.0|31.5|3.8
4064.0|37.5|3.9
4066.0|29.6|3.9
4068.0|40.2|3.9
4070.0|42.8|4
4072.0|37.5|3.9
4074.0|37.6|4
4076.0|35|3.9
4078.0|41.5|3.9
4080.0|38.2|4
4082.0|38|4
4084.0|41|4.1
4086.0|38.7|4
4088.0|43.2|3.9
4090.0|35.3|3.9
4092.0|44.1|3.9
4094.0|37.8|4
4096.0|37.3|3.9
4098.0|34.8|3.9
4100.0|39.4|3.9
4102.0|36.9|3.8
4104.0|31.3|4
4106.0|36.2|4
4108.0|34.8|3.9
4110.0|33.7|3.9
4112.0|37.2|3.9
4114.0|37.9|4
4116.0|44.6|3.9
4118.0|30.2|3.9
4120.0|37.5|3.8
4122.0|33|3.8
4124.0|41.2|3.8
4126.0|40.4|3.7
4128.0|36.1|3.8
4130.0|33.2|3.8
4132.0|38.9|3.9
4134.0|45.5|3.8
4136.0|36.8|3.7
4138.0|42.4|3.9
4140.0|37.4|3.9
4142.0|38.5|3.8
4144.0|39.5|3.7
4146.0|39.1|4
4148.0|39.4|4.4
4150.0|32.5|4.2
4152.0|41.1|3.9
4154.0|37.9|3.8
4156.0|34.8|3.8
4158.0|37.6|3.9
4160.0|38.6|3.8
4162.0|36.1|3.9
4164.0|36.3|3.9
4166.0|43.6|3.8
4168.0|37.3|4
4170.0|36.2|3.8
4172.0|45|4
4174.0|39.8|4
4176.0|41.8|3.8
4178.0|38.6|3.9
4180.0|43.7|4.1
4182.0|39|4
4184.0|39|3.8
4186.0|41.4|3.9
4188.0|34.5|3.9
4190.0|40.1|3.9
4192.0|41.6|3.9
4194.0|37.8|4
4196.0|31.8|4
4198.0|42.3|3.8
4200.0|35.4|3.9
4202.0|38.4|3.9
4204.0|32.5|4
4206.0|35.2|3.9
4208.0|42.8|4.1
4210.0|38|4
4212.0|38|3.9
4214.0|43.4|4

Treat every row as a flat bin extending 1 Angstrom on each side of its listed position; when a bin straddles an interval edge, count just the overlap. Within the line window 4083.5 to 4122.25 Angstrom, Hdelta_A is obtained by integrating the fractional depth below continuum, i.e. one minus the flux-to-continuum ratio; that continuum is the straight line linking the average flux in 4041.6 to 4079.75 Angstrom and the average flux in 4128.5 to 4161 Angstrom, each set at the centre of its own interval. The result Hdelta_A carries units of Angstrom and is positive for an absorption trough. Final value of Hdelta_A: 0.93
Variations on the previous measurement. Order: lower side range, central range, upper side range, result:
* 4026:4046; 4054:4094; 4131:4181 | 2.04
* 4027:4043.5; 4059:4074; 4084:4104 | 1.05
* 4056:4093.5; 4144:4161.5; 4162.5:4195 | 0.72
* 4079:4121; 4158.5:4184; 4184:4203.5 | -1.13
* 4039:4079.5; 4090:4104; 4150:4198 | 0.23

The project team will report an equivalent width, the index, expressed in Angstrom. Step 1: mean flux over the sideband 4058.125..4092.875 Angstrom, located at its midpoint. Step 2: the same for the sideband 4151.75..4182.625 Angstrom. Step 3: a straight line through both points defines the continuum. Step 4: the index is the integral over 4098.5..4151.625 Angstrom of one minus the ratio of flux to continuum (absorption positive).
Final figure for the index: 1.7 Angstrom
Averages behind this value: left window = 38.2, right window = 39.2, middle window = 37.5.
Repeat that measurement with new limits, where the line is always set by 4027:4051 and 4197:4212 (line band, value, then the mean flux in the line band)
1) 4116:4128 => 0.7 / 37.1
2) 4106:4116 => 0.7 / 36.8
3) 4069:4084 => 0.5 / 38.8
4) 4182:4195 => -0.3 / 39.1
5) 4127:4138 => 0.2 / 38.5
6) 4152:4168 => 0.3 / 38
